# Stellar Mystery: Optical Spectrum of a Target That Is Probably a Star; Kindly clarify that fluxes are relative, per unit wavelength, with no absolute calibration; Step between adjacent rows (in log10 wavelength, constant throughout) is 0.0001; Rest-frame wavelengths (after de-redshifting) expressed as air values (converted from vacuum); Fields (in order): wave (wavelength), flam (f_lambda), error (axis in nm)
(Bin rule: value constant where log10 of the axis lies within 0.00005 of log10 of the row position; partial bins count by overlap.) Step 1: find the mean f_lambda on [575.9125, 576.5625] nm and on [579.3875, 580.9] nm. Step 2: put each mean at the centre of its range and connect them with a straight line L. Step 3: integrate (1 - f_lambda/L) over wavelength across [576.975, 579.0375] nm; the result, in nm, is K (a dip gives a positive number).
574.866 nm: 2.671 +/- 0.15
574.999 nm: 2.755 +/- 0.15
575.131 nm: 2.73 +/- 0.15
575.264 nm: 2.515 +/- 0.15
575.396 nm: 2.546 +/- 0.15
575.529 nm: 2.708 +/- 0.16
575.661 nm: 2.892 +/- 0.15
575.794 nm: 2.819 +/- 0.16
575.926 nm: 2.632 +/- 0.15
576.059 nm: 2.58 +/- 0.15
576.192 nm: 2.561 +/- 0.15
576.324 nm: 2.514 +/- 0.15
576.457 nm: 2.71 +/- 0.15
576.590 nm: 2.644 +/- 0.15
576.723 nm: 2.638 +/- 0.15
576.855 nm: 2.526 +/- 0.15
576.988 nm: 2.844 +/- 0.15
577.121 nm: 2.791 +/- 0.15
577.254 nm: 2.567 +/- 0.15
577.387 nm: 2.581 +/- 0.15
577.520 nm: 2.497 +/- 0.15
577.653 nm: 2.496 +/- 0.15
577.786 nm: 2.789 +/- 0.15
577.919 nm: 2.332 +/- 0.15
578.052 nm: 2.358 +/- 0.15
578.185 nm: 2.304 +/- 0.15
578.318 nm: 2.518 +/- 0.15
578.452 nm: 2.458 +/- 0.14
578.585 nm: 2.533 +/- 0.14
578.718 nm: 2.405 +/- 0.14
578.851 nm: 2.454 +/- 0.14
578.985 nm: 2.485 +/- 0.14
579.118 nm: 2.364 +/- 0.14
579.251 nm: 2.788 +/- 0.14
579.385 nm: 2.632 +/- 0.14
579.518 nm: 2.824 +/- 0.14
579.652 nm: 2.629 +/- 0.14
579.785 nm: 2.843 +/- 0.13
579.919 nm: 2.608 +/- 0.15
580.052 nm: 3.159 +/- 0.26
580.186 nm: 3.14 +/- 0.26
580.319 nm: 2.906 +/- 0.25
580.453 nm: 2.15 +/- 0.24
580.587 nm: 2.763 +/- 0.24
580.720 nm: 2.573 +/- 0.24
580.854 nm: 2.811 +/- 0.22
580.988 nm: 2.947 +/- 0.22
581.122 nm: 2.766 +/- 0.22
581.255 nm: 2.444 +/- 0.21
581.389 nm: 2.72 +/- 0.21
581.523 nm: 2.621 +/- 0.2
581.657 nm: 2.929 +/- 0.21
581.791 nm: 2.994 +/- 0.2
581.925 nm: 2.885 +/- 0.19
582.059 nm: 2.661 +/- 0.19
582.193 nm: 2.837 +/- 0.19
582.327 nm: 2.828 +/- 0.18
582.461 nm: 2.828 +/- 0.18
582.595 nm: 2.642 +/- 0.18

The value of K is 0.12 nm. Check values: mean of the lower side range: 2.6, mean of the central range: 2.52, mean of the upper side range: 2.76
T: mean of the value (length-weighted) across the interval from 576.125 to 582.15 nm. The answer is 2.65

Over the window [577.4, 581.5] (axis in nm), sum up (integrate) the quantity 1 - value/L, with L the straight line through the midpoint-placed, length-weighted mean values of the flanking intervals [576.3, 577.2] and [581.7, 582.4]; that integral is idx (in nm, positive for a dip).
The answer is 0.20 nm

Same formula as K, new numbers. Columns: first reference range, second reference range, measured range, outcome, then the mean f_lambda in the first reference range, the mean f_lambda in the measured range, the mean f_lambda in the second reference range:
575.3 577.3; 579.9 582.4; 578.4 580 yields 0.08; 2.66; 2.59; 2.78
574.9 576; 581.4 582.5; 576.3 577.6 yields 0.04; 2.7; 2.63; 2.82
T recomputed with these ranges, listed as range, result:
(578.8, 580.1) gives 2.67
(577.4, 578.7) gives 2.48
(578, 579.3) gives 2.46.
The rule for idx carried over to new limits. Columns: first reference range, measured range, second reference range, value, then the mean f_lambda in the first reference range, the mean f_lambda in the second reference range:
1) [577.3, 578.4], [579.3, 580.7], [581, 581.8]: -0.06 nm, 2.48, 2.74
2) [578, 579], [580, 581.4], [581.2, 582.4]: -0.05 nm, 2.44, 2.77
